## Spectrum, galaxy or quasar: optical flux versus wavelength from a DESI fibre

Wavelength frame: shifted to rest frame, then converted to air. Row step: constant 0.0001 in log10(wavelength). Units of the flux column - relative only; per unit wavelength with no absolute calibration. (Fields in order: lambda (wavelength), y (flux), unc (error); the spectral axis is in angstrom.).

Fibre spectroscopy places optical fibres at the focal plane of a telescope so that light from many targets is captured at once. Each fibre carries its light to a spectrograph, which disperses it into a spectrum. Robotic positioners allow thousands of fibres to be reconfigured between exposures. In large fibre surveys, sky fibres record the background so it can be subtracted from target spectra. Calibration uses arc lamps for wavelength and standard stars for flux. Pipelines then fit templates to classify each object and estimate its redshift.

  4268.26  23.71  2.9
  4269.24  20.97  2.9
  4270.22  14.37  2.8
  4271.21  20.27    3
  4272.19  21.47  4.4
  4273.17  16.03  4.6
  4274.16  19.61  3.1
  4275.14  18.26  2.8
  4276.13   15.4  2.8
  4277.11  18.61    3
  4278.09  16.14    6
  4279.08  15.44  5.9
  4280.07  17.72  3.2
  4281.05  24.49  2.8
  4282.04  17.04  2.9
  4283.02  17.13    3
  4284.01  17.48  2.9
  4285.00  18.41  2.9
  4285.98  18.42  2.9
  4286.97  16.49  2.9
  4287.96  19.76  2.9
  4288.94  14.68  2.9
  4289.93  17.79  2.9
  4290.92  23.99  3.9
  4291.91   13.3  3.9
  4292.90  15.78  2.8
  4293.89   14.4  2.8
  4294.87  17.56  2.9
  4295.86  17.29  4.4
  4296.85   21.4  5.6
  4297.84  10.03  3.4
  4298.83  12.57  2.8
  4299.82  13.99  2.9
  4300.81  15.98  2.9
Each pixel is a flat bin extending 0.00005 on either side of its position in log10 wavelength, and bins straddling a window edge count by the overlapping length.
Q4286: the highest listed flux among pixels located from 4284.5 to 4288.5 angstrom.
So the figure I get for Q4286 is 19.76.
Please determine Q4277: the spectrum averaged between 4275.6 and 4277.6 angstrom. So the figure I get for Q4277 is 17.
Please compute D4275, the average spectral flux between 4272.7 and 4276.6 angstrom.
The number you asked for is 17.3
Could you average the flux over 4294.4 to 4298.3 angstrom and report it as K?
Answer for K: 16.6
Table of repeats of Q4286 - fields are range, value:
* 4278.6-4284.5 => 24.49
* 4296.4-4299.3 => 21.4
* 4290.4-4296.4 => 23.99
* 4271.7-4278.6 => 21.47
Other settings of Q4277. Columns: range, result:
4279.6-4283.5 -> 19.1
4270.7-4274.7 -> 19.3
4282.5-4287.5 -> 17.6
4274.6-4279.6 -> 16.8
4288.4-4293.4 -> 17.1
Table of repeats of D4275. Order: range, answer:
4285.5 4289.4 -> 17.4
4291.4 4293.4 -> 14.6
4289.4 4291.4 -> 20.7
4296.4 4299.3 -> 14.6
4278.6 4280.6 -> 16.8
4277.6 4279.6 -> 15.8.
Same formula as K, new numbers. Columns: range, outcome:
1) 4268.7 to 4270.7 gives 17.9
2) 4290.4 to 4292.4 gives 18.6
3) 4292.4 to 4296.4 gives 16.3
